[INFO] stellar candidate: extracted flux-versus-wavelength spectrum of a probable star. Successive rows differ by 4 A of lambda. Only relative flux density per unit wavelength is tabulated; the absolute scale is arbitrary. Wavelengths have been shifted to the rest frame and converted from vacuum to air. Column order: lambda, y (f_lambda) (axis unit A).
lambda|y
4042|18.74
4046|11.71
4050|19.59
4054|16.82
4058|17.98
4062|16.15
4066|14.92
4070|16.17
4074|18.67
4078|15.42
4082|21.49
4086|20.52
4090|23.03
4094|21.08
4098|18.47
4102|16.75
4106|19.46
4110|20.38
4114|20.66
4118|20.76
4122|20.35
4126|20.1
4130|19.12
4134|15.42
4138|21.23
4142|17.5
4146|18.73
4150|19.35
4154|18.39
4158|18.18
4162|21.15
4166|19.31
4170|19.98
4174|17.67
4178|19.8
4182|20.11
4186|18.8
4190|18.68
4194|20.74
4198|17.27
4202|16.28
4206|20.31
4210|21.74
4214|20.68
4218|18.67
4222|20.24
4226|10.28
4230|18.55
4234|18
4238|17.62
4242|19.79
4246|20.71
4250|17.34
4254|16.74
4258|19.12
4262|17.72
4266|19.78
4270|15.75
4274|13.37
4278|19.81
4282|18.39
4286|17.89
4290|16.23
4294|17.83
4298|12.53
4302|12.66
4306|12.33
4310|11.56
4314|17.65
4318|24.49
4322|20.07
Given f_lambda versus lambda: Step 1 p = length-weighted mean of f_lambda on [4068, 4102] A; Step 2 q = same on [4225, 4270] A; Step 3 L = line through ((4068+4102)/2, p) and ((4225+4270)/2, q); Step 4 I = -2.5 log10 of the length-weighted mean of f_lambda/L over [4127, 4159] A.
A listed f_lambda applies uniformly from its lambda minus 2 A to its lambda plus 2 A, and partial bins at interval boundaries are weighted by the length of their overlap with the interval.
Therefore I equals 0.01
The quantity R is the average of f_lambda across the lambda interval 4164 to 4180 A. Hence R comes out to 19.2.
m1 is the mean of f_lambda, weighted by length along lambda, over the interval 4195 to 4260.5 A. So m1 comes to 18.4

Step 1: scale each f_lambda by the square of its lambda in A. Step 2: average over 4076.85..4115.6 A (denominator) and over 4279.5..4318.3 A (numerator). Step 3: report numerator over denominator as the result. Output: 0.9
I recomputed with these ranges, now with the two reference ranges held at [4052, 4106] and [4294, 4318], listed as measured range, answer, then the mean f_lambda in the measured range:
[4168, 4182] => -0.15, 19.3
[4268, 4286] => -0.12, 16.9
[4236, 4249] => -0.22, 19.2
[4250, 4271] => -0.16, 17.9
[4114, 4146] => -0.11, 19.3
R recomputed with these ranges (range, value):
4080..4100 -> 20.9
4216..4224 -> 19.5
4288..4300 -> 15.5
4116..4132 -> 20.1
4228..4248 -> 18.9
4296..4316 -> 13.3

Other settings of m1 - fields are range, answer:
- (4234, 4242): 18.3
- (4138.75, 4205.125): 18.9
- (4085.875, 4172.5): 19.5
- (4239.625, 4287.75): 18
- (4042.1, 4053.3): 16.3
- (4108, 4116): 20.5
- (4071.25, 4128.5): 19.7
